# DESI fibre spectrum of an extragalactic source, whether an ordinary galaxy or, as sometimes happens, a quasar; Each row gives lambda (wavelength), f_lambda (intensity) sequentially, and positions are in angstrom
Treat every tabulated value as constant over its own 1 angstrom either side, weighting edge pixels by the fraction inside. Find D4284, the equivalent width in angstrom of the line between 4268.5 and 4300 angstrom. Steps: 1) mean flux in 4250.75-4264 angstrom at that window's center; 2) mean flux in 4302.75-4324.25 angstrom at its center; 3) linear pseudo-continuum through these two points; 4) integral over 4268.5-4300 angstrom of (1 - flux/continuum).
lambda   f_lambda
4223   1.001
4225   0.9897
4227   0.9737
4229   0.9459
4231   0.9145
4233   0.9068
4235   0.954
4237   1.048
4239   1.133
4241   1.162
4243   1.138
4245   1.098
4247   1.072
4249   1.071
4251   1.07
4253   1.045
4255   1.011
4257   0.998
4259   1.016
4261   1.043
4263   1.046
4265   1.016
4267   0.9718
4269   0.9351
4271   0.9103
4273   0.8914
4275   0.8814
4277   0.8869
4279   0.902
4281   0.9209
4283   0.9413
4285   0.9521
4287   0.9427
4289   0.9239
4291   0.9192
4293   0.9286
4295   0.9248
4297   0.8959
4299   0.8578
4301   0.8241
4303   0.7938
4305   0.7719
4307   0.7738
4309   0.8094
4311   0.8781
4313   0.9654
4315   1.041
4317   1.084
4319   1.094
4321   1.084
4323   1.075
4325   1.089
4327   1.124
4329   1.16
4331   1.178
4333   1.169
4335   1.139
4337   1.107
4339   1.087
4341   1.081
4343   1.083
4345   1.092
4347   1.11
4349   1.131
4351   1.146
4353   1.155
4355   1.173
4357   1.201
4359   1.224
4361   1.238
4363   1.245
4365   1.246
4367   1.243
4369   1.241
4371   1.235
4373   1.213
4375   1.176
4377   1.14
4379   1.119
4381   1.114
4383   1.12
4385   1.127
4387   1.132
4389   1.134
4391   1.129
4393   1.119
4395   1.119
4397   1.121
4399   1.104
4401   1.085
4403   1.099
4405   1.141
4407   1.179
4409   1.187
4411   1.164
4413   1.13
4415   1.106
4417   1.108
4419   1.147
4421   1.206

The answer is 2.5 angstrom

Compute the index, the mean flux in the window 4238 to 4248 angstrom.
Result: 1.12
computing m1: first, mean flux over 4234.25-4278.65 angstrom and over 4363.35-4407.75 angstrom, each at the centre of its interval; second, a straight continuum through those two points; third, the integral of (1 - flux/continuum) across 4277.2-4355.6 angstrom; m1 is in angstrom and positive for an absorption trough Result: 5.5 angstrom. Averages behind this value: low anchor 1.02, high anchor 1.15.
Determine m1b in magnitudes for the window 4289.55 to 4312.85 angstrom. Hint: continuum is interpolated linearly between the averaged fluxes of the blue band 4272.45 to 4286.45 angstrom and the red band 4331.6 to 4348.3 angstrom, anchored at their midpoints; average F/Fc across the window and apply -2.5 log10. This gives 0.15 mag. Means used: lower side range 0.913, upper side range 1.11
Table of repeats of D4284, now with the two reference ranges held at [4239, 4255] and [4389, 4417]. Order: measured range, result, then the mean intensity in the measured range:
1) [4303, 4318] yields 2.9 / 0.896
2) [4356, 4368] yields -1.2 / 1.23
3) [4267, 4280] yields 2.3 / 0.907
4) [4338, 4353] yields 0.1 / 1.11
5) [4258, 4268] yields 0.7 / 1.02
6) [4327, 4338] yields -0.4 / 1.15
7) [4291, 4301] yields 1.9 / 0.896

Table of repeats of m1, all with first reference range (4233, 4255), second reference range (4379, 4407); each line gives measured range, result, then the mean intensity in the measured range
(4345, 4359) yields -0.6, 1.15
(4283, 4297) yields 2.0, 0.93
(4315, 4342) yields -0.3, 1.11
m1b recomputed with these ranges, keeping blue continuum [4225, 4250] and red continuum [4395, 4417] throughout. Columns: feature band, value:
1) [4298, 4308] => 0.31 mag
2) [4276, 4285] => 0.15 mag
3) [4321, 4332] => -0.04 mag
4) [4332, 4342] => -0.03 mag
